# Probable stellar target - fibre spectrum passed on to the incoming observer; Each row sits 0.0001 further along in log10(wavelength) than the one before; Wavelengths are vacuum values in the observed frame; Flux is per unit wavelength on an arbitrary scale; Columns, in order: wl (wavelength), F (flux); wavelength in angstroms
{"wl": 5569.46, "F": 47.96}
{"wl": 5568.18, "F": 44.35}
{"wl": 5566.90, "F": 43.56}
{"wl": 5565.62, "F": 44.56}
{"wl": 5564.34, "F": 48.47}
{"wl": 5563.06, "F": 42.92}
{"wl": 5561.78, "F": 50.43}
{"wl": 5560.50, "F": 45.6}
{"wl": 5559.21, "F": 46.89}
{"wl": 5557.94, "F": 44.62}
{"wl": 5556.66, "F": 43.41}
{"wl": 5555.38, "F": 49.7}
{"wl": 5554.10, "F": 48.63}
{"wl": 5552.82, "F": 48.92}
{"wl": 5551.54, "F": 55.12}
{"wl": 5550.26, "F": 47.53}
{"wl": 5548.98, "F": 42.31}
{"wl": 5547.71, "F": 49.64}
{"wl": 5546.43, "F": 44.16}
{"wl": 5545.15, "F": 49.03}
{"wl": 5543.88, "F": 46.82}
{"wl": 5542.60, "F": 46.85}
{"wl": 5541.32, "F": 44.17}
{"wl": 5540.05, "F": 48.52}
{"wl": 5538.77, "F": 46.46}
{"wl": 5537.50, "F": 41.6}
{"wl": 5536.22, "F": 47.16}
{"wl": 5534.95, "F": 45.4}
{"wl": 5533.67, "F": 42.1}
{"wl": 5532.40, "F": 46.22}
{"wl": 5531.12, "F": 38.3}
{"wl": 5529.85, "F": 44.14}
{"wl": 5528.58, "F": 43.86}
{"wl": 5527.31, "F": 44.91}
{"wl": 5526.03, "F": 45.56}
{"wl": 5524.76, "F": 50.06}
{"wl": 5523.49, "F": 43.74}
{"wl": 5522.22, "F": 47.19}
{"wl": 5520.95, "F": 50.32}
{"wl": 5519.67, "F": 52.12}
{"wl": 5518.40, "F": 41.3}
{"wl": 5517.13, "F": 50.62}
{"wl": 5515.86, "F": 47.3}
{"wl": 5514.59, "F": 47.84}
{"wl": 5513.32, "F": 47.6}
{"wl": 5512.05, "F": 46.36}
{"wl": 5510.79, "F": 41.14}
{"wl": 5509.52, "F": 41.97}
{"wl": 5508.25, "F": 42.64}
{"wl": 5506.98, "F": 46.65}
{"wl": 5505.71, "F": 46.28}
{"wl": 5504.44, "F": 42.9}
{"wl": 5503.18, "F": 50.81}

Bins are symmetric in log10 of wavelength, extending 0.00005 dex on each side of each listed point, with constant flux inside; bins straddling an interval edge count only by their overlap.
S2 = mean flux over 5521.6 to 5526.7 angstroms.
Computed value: 46.6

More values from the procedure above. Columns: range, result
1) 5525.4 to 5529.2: 44.7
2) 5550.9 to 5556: 50.5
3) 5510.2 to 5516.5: 46.1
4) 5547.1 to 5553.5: 48.7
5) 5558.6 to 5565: 46.8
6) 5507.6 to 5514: 44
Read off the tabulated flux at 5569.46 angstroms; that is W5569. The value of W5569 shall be 47.96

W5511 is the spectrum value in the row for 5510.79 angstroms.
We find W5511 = 41.14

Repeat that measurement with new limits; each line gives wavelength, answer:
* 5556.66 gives 43.41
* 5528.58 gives 43.86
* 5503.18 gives 50.81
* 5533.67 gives 42.1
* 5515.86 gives 47.3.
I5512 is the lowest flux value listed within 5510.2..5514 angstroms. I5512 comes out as 41.14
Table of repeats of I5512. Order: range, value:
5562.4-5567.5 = 42.92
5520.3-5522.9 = 47.19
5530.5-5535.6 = 38.3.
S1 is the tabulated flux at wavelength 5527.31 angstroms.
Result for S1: 44.91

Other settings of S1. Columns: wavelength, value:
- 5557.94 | 44.62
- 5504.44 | 42.9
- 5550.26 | 47.53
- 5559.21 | 46.89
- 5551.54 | 55.12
